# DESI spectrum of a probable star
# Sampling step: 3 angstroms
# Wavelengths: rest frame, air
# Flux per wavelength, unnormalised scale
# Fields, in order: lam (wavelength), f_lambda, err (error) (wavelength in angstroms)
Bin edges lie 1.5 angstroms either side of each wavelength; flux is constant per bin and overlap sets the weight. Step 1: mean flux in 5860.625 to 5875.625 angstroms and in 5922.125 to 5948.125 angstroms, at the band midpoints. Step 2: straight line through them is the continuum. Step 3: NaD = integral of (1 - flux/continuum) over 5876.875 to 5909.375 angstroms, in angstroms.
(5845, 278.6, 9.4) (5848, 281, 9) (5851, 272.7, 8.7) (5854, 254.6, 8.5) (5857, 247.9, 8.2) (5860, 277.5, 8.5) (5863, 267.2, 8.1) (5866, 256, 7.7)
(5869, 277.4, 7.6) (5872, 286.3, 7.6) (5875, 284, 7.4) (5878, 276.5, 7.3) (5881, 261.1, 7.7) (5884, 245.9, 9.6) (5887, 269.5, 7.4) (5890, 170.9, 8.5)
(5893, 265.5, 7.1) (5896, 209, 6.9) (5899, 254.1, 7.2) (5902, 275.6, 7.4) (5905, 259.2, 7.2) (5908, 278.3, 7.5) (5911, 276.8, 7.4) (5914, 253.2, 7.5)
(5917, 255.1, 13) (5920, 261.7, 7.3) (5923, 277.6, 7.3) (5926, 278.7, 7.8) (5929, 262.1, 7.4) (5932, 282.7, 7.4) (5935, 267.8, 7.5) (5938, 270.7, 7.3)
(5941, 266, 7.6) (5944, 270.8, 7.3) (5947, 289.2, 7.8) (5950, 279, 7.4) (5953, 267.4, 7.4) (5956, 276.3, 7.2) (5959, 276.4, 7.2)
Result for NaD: 2.7 angstroms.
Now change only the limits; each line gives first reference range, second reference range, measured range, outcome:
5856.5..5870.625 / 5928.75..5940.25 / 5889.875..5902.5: 1.4 angstroms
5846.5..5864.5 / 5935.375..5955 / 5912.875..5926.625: 0.4 angstroms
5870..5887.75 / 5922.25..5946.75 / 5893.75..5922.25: 1.4 angstroms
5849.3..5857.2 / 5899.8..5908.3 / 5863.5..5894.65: 0.6 angstroms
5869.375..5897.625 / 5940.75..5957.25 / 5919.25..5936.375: -0.3 angstroms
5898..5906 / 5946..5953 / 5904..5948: 0.3 angstroms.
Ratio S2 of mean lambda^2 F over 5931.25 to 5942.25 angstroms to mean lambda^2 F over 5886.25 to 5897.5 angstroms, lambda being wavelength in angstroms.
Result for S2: 1.22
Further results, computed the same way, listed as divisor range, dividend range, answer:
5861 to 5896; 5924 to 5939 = 1.08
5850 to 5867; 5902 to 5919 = 1.03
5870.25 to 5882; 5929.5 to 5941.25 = 1.00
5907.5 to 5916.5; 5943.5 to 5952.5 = 1.06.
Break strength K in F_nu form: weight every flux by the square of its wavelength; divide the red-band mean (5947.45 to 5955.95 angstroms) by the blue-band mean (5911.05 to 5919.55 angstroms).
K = 1.08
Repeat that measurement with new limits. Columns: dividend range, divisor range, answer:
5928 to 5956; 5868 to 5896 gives 1.09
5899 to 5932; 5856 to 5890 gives 1.03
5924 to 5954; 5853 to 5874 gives 1.05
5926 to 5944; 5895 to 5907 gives 1.08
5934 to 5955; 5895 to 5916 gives 1.07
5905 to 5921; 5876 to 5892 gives 1.08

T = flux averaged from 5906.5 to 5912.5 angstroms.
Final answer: 278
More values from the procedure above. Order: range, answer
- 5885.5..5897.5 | 229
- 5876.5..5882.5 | 269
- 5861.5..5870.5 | 267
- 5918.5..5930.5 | 270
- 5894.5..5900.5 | 232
